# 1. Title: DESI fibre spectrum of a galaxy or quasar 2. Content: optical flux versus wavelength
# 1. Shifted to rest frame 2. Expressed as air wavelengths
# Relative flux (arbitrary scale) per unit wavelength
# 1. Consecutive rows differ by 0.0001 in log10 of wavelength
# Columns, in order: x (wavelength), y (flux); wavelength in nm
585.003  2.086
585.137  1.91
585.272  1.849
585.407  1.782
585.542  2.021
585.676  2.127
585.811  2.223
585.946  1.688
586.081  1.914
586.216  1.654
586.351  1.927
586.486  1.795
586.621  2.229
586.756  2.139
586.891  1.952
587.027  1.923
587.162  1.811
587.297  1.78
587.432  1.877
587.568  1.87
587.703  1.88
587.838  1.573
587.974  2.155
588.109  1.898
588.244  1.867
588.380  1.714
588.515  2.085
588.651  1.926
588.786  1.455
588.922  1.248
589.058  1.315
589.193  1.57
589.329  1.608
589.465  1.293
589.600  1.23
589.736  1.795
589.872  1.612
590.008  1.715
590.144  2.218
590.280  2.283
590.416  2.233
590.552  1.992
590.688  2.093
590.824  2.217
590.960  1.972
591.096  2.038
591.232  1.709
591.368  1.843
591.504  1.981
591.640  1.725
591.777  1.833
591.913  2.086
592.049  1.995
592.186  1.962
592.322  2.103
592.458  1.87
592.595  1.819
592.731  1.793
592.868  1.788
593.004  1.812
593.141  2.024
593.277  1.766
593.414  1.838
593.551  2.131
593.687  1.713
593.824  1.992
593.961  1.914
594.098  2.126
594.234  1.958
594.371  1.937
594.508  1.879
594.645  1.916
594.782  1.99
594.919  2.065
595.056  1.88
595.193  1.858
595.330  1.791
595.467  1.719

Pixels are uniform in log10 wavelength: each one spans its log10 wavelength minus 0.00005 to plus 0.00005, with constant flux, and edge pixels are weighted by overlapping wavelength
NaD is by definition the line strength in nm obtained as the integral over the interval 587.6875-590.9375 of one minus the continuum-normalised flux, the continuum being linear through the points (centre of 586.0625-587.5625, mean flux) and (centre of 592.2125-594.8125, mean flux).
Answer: 0.200 nm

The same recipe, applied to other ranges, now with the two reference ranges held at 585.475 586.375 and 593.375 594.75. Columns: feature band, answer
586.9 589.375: 0.23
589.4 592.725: 0.07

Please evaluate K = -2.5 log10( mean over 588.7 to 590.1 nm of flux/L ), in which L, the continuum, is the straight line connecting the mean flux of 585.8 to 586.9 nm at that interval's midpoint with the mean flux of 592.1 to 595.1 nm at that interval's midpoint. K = 0.271 mag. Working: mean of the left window 1.93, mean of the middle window 1.5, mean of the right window 1.92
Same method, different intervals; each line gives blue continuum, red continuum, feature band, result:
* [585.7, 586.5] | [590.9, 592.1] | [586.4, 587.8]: -0.02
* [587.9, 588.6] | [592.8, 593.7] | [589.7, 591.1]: -0.06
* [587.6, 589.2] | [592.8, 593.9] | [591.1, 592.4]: -0.05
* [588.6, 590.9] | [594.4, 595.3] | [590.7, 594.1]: -0.05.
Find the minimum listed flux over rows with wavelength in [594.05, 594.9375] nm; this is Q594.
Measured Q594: 1.879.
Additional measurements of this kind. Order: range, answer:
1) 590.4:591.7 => 1.709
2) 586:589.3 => 1.248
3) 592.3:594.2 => 1.713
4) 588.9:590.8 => 1.23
